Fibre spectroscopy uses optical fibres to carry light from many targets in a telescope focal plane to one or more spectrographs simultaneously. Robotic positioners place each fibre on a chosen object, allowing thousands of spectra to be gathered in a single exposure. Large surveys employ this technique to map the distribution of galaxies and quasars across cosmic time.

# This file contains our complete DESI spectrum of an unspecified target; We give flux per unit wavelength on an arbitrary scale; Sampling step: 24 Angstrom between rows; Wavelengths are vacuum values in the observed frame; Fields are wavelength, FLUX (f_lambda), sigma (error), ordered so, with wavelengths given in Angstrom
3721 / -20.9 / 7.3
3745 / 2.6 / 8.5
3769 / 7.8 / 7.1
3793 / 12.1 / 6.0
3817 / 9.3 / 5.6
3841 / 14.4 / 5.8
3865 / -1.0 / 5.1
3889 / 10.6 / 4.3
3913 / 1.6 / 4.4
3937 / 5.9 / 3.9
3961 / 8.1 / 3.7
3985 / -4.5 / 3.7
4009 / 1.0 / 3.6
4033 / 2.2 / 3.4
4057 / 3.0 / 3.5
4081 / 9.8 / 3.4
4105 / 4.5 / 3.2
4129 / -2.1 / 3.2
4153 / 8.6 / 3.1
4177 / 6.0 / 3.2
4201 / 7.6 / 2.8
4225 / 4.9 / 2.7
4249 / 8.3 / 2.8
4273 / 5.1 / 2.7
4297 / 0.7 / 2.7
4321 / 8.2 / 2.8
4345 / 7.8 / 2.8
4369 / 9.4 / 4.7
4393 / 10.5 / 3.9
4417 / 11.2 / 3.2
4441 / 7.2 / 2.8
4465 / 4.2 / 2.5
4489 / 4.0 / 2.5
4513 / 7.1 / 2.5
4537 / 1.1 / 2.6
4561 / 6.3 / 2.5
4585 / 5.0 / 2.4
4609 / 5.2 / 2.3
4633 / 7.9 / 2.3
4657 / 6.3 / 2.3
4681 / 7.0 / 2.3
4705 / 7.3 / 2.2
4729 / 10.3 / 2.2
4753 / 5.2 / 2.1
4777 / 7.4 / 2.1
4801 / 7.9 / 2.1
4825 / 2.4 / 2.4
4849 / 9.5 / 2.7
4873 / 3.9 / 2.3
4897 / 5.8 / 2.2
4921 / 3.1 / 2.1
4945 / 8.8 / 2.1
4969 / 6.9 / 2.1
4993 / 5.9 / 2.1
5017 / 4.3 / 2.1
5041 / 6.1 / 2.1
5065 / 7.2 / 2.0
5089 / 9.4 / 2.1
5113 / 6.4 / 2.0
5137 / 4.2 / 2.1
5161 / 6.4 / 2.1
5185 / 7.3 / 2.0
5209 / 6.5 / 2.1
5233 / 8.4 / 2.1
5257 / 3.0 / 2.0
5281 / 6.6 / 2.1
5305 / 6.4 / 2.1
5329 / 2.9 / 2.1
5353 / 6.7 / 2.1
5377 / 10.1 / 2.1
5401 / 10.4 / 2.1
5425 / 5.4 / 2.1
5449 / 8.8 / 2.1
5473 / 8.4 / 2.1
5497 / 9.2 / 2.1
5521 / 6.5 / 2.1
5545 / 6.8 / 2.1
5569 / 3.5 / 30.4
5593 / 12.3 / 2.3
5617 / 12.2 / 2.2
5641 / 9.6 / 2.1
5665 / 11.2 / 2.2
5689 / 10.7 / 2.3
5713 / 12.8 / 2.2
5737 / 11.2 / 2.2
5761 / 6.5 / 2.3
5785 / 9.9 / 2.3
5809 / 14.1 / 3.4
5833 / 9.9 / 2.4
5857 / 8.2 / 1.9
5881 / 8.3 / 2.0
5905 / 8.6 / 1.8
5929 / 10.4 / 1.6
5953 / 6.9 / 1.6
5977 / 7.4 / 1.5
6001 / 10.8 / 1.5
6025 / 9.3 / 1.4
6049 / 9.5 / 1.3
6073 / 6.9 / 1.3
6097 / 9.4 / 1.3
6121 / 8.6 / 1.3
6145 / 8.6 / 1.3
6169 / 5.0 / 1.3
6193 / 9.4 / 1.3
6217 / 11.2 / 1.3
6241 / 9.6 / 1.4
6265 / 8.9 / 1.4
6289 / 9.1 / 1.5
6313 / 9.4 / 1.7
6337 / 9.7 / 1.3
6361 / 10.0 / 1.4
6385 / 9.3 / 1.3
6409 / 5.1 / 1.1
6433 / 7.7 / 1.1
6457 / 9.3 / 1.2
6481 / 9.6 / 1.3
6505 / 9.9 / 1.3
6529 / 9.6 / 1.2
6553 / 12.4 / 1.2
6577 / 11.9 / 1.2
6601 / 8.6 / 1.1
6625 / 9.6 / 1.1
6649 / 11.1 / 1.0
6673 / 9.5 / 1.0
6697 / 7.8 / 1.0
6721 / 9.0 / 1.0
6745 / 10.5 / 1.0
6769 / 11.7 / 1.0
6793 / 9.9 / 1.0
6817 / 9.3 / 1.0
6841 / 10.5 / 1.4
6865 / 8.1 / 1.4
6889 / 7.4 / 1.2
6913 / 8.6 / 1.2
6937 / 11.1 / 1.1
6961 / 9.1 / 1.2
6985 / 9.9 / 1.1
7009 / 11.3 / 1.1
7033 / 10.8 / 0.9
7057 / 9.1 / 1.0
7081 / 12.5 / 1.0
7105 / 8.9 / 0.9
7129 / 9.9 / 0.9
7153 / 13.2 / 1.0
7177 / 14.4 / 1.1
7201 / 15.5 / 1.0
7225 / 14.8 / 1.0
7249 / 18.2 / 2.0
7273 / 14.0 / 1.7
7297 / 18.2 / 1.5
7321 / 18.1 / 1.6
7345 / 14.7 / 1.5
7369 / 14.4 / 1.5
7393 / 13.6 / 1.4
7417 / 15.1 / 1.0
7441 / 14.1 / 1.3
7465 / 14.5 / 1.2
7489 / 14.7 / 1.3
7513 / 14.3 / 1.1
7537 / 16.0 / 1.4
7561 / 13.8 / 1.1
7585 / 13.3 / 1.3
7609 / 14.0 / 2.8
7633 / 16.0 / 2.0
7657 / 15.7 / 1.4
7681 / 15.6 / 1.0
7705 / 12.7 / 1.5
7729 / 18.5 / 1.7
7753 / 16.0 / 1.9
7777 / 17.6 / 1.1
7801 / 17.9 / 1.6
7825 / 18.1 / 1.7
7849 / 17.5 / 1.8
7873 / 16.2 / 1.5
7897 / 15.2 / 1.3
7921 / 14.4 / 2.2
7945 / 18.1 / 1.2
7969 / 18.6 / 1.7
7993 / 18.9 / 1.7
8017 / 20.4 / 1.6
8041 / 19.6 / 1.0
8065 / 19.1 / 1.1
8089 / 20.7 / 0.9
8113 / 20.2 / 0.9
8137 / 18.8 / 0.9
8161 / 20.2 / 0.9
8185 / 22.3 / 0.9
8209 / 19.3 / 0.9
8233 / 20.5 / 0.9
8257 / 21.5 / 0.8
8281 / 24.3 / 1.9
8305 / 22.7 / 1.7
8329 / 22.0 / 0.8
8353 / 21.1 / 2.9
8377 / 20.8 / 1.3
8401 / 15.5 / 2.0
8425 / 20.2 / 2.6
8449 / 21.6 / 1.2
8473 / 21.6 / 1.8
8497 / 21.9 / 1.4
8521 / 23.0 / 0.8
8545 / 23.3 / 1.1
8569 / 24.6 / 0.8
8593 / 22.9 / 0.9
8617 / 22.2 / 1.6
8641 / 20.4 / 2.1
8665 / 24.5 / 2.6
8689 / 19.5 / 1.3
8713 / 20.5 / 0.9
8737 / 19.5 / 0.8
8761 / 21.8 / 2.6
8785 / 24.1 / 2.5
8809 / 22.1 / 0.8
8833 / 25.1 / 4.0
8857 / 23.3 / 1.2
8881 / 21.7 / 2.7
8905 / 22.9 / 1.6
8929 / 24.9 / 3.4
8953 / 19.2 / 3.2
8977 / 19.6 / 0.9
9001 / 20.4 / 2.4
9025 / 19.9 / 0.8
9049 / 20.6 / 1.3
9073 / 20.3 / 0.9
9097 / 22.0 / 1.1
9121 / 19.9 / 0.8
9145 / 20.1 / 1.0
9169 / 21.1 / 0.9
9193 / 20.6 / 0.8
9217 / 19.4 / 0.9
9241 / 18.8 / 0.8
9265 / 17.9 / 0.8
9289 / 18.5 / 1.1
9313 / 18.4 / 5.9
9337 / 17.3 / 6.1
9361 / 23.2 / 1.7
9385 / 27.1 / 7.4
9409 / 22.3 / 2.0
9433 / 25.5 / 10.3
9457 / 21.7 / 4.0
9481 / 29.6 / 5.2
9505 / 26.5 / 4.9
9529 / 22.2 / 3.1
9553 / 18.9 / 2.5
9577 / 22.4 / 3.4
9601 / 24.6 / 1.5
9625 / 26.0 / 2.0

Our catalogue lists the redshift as 0.79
